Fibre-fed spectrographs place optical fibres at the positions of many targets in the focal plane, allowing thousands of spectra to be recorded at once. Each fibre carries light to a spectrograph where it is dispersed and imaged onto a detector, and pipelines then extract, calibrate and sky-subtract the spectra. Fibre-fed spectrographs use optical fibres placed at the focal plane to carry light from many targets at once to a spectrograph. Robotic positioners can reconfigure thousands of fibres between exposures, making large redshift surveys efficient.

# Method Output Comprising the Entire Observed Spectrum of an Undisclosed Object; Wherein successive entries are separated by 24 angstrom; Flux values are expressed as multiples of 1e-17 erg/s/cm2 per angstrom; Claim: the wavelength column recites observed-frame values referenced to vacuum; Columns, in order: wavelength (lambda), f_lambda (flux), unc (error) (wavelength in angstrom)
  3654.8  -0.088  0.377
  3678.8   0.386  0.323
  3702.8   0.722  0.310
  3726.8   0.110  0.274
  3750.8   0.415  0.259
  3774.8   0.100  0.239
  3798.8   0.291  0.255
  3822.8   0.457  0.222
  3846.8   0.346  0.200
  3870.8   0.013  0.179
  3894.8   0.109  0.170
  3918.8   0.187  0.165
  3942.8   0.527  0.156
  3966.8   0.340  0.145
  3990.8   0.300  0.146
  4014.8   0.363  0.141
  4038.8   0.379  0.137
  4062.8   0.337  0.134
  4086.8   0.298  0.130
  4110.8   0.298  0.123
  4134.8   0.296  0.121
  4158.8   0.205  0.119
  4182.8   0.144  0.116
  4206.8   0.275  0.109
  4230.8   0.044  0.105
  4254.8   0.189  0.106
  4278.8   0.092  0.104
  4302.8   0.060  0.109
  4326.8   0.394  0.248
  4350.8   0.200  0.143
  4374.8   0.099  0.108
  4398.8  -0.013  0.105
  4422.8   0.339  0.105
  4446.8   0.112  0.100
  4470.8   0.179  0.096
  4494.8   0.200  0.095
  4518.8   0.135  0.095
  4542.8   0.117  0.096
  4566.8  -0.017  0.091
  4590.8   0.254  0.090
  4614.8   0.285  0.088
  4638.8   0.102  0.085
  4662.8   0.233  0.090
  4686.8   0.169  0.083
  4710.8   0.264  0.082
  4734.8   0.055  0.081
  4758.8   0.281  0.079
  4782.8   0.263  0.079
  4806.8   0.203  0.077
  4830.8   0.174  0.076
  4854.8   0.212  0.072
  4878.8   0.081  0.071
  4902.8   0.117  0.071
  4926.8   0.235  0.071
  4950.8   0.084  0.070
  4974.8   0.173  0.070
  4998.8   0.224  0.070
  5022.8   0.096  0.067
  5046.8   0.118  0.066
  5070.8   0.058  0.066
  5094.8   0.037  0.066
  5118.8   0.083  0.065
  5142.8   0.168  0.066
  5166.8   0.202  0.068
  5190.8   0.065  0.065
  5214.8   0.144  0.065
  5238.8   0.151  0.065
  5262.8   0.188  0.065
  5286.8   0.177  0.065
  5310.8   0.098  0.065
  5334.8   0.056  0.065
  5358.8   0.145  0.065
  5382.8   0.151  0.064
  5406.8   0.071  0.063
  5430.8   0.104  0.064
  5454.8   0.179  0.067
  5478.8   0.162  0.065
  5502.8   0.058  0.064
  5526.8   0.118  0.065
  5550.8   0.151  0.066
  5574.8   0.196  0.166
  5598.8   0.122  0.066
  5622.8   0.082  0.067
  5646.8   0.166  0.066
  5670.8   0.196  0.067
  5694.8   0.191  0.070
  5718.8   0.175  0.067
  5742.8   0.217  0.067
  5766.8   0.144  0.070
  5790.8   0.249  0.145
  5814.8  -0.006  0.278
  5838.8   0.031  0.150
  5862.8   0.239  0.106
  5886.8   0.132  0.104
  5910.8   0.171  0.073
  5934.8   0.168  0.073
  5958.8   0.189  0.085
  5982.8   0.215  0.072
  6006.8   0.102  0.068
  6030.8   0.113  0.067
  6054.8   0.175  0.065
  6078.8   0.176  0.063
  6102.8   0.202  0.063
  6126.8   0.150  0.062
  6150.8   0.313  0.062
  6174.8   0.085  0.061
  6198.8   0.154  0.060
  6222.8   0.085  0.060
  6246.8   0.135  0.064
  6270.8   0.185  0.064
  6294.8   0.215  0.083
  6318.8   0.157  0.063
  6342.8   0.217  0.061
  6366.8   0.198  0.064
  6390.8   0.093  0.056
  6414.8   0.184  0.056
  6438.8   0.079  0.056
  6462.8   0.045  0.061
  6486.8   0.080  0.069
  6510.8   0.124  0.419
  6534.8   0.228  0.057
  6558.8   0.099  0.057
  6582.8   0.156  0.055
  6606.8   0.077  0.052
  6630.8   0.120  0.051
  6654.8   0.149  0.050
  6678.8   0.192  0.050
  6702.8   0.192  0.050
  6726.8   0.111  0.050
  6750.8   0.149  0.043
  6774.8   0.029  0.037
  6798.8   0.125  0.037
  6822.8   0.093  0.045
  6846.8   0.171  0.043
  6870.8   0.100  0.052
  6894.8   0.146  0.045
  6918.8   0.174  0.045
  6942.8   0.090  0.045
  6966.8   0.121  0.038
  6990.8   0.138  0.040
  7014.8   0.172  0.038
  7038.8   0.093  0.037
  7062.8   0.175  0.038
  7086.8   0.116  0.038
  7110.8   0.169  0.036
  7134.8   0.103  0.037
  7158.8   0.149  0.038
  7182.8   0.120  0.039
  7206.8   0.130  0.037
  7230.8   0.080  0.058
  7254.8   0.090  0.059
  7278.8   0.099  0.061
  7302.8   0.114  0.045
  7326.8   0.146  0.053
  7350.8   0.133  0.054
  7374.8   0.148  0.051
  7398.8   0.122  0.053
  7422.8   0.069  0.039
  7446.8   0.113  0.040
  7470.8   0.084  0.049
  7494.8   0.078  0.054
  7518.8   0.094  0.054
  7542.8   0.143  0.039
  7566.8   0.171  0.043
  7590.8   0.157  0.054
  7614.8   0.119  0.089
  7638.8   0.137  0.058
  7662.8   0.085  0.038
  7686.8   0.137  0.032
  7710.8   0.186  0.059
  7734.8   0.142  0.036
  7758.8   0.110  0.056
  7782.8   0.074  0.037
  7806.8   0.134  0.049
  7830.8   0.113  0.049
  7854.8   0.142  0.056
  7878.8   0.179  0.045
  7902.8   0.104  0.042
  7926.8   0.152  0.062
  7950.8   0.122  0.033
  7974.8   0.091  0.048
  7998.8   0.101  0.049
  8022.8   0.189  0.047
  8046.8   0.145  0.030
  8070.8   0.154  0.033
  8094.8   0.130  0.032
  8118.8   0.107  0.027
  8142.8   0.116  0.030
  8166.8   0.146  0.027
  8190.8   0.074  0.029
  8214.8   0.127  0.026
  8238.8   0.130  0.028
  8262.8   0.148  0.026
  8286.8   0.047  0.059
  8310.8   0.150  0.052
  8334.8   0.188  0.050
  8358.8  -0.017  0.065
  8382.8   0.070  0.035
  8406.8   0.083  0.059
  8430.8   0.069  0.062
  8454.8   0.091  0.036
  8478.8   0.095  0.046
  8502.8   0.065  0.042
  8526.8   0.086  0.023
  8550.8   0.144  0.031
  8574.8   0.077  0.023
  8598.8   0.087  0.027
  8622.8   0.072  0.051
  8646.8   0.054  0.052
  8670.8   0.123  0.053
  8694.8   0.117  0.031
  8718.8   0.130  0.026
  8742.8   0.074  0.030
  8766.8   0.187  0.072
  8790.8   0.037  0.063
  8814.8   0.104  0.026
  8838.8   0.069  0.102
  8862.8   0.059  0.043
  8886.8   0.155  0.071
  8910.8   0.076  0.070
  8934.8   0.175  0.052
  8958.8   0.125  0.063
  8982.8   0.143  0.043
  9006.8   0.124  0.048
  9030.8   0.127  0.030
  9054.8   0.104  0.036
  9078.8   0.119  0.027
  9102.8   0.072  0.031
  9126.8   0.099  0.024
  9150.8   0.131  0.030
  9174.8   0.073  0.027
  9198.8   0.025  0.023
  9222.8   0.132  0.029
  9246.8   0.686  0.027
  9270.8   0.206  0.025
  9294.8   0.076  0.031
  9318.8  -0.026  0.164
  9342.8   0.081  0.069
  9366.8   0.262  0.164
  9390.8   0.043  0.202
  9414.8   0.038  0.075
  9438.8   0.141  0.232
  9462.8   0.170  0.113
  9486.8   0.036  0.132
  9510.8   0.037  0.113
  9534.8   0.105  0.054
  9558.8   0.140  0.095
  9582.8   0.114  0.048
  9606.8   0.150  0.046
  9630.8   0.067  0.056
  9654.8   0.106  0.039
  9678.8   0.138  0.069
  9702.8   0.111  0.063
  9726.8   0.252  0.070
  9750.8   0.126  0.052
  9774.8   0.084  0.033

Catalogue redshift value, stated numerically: 1.48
